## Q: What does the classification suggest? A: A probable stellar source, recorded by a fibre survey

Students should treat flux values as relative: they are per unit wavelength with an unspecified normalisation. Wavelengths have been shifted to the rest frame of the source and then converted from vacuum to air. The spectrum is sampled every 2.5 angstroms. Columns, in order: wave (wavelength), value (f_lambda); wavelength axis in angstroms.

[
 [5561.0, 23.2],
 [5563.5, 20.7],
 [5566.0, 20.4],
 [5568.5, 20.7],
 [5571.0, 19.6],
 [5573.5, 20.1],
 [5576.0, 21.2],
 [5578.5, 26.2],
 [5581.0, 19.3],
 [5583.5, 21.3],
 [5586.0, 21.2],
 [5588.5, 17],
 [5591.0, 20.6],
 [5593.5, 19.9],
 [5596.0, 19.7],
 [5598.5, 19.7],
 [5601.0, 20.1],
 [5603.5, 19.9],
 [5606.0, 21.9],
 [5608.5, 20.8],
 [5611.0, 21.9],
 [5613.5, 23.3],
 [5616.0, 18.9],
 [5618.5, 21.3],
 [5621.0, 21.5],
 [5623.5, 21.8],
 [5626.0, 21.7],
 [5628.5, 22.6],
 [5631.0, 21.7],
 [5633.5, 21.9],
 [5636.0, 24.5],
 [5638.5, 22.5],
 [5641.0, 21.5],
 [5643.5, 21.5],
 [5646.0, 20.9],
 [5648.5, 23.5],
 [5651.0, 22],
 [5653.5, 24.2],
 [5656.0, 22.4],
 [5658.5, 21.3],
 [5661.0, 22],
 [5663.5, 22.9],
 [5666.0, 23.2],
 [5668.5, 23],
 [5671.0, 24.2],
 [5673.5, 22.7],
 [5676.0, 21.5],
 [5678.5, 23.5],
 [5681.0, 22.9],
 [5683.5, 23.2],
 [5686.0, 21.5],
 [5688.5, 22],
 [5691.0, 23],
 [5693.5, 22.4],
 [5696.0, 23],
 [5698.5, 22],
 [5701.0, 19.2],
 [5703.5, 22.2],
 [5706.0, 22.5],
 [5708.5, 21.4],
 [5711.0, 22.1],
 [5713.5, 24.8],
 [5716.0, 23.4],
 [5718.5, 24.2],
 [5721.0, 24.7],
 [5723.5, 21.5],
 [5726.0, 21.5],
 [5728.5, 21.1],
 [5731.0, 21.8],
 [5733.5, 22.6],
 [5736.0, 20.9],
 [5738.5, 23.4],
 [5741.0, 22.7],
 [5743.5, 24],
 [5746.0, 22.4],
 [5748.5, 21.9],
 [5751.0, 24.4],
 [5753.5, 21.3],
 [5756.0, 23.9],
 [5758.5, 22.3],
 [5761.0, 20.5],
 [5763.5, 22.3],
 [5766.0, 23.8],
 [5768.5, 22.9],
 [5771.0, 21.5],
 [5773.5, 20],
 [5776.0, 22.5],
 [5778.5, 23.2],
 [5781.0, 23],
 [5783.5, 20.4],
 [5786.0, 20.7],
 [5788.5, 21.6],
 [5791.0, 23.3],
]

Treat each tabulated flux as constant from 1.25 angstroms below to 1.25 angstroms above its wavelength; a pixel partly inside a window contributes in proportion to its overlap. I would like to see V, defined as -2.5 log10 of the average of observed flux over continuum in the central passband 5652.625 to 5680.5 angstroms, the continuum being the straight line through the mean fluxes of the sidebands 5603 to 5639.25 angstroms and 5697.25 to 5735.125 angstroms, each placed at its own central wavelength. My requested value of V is -0.04 mag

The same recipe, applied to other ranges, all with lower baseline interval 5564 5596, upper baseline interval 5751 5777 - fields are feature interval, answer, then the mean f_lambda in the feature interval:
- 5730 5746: -0.03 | 22.6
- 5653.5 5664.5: -0.05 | 22.4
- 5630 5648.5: -0.05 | 22.2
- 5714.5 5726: -0.07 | 23.3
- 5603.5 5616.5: -0.03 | 21.4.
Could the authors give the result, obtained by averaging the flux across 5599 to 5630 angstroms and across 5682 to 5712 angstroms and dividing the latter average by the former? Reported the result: 1.04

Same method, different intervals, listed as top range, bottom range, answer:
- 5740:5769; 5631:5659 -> 1.01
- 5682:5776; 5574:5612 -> 1.08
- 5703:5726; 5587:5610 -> 1.15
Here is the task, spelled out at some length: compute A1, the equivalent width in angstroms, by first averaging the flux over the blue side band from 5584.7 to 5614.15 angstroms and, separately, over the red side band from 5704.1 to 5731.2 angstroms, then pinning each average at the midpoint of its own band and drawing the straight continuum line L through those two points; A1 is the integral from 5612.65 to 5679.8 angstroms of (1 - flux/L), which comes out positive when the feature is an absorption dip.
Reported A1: -3.0 angstroms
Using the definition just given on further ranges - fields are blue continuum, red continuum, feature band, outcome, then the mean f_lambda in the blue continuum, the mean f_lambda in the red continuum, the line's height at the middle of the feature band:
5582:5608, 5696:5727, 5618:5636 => -1.04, 20.1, 22.5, 20.8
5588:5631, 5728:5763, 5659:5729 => -2.43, 20.8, 22.4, 21.8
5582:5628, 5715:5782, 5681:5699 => -0.59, 20.7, 22.5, 21.8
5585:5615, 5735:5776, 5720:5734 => -0.06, 20.5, 22.4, 22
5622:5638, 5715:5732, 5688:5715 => 0.35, 22.4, 22.6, 22.5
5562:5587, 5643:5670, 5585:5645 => 1.79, 21.1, 22.5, 21.8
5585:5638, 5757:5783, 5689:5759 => -2.16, 21.1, 22.2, 21.8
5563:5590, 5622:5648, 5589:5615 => 0.81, 20.7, 22.1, 21.3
